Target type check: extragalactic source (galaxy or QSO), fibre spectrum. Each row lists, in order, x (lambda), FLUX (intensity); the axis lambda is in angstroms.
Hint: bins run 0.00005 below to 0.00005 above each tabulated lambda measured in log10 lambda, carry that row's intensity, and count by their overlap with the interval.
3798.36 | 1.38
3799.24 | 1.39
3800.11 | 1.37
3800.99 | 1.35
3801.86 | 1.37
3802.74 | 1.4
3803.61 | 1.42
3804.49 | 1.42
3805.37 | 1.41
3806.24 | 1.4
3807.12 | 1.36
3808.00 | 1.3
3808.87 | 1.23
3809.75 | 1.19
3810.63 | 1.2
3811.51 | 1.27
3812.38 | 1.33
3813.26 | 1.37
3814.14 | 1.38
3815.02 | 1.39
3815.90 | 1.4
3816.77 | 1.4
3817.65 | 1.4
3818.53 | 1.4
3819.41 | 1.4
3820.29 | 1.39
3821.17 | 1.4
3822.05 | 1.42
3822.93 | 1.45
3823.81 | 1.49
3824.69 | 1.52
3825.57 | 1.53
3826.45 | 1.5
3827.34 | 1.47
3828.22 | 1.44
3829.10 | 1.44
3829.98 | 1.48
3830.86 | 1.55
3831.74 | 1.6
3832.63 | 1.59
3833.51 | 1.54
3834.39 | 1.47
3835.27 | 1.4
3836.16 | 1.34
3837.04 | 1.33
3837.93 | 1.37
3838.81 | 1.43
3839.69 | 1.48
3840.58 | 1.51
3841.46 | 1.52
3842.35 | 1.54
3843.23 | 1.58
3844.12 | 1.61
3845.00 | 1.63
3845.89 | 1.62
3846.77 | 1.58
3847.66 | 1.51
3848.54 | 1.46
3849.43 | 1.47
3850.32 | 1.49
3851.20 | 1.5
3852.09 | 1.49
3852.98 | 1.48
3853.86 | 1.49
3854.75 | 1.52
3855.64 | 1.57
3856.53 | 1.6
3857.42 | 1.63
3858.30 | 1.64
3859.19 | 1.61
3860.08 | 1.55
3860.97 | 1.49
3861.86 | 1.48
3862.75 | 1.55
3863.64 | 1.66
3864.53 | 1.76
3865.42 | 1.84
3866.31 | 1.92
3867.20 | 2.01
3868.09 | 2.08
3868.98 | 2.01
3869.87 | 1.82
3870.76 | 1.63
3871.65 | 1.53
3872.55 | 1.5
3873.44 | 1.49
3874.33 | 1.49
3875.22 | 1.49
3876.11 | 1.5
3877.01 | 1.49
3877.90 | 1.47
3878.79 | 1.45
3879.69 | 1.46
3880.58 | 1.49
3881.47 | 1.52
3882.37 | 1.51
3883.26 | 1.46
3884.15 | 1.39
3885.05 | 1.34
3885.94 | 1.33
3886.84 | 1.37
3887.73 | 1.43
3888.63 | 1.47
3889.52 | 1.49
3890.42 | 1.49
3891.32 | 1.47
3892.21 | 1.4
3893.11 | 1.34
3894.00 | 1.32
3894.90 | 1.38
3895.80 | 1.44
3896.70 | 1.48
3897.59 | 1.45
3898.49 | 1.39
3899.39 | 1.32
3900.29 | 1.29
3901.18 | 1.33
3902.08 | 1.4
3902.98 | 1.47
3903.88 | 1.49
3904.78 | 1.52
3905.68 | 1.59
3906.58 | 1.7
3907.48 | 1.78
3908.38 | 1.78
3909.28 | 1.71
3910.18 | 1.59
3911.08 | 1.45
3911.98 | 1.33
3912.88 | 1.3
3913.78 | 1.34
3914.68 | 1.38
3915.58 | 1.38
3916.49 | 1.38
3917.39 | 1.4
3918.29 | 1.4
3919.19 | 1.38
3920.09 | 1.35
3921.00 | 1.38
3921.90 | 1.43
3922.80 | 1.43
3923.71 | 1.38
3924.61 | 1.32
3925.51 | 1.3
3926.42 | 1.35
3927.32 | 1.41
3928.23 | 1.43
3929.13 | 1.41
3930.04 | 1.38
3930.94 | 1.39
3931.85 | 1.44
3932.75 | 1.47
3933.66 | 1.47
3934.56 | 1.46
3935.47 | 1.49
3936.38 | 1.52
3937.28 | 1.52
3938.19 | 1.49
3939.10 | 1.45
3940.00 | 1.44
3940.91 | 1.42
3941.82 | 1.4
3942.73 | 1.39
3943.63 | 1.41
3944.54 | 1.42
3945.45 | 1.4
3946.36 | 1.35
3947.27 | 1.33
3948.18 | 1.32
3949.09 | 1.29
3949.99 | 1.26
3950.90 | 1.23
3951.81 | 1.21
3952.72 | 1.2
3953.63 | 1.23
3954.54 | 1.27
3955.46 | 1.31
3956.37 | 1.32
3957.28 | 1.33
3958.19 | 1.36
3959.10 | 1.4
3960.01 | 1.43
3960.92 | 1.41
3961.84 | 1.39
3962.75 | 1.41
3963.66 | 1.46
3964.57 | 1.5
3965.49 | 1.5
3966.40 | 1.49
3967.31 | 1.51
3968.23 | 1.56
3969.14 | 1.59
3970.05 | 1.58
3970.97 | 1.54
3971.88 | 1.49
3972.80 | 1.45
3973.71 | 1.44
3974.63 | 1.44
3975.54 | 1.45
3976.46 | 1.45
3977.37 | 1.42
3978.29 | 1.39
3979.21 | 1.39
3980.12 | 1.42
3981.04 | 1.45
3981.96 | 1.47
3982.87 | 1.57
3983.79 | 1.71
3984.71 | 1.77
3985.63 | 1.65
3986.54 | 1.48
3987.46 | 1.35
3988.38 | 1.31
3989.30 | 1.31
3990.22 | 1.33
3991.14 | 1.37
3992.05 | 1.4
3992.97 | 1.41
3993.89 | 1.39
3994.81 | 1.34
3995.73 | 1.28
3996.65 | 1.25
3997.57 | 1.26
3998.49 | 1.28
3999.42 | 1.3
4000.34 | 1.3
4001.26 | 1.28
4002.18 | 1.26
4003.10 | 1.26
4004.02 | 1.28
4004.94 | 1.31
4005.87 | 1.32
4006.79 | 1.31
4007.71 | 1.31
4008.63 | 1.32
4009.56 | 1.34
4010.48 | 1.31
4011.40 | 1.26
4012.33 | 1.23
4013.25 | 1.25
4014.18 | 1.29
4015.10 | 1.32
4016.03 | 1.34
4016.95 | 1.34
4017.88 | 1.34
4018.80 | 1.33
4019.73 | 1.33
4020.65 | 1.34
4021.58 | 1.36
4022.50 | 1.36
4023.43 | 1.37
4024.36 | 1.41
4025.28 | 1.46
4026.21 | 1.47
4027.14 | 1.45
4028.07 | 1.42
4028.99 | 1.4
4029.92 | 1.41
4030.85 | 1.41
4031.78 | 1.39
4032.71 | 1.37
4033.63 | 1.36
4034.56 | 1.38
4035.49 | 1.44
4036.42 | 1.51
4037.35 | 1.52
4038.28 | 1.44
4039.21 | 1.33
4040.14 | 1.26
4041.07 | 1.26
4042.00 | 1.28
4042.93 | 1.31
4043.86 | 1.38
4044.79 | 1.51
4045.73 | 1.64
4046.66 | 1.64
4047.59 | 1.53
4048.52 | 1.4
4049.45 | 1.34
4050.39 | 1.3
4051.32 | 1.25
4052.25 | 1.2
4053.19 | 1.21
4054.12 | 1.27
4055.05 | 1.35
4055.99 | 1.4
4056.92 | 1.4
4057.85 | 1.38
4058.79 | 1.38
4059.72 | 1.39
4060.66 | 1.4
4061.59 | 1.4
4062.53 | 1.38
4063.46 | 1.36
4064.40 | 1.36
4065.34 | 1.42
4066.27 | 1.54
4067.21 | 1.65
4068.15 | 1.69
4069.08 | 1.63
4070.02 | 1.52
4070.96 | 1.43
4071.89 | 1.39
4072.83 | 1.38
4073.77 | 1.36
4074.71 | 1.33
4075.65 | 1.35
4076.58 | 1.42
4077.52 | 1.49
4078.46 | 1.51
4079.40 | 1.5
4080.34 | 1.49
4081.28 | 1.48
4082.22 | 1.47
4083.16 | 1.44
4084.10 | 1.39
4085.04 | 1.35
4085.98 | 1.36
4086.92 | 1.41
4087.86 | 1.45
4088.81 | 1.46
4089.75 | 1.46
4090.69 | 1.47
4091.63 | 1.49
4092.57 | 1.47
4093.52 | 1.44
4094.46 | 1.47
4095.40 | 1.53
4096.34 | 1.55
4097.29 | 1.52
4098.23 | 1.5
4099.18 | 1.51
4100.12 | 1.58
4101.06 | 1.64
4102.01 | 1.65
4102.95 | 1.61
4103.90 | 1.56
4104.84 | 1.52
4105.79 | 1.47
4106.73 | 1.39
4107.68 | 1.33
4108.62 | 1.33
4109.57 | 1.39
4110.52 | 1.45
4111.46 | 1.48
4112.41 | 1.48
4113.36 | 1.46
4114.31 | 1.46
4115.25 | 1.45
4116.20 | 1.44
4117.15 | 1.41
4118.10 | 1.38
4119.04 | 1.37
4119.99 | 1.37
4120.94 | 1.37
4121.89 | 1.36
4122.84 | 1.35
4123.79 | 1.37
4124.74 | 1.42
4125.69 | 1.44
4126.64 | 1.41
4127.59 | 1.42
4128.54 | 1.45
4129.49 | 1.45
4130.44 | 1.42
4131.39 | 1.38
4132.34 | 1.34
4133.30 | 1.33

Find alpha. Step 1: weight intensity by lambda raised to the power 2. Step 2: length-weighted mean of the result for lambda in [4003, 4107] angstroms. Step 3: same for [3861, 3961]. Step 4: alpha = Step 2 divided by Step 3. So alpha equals 1.04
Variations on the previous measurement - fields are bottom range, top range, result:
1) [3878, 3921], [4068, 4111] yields 1.12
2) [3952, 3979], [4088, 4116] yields 1.12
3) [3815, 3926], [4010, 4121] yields 1.05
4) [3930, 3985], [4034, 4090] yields 1.05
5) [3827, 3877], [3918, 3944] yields 0.94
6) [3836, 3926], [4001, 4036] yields 0.96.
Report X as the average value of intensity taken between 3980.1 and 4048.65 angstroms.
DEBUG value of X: 1.38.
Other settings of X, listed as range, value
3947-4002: 1.4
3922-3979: 1.41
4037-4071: 1.41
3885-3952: 1.42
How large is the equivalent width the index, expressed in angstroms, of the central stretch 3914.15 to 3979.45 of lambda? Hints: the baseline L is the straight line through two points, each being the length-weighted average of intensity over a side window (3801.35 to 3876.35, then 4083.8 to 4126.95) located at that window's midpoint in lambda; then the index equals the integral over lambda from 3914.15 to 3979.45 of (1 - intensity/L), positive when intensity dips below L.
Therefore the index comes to 3.5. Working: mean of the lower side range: 1.51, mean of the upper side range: 1.45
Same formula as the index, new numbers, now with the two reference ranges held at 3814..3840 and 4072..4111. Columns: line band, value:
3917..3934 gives 0.7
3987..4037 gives 3.9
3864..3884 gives -2.5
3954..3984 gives 0.1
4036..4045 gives 0.5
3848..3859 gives -0.6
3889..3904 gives 0.5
